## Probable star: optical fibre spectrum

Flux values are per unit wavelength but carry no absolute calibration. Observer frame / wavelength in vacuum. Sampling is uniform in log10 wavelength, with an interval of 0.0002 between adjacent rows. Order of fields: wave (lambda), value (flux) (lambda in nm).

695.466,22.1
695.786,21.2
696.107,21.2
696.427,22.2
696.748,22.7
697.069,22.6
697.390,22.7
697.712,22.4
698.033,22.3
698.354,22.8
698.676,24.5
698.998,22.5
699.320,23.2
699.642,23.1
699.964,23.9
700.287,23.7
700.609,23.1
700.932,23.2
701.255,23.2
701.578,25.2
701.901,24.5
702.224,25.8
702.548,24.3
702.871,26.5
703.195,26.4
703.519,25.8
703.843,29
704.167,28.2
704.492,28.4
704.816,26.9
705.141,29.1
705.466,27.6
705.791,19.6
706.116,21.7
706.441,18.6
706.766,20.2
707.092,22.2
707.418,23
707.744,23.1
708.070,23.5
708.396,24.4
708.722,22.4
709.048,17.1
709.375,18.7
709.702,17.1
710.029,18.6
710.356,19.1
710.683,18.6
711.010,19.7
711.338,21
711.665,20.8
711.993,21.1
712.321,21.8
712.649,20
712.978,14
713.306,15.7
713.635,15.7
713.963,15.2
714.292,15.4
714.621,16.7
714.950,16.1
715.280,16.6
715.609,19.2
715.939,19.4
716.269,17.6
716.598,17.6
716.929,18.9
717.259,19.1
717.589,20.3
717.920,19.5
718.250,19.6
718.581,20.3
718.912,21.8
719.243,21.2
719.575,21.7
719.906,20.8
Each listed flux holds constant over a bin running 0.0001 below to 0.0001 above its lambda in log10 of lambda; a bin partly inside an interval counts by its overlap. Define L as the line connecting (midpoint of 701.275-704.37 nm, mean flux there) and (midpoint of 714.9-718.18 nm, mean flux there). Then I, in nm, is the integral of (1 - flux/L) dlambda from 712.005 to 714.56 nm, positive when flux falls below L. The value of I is 0.41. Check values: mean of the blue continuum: 26.1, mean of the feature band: 17.1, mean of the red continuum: 18.5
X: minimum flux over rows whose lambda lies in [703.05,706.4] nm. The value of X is 19.6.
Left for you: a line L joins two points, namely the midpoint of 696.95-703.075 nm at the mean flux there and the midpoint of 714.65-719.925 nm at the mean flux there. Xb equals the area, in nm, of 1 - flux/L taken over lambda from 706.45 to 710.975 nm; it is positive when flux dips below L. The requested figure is 0.200 nm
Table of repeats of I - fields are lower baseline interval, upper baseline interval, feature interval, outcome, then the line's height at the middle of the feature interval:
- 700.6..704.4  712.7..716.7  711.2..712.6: -0.18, 18.7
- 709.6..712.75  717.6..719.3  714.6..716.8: 0.27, 20.2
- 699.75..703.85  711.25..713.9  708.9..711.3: 0.17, 20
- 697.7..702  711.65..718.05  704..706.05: -0.46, 21.5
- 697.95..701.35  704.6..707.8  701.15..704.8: -0.46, 23.3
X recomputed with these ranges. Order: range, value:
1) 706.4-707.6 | 18.6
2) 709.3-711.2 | 17.1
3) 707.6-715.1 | 14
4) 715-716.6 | 16.6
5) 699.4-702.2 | 23.1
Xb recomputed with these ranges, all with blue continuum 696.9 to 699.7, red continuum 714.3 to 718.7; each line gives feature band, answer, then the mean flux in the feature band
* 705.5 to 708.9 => -0.23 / 22.1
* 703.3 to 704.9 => -0.46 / 27.7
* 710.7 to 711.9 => -0.04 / 20.3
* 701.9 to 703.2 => -0.22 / 25.5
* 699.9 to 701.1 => -0.06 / 23.4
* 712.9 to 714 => 0.23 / 15.2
